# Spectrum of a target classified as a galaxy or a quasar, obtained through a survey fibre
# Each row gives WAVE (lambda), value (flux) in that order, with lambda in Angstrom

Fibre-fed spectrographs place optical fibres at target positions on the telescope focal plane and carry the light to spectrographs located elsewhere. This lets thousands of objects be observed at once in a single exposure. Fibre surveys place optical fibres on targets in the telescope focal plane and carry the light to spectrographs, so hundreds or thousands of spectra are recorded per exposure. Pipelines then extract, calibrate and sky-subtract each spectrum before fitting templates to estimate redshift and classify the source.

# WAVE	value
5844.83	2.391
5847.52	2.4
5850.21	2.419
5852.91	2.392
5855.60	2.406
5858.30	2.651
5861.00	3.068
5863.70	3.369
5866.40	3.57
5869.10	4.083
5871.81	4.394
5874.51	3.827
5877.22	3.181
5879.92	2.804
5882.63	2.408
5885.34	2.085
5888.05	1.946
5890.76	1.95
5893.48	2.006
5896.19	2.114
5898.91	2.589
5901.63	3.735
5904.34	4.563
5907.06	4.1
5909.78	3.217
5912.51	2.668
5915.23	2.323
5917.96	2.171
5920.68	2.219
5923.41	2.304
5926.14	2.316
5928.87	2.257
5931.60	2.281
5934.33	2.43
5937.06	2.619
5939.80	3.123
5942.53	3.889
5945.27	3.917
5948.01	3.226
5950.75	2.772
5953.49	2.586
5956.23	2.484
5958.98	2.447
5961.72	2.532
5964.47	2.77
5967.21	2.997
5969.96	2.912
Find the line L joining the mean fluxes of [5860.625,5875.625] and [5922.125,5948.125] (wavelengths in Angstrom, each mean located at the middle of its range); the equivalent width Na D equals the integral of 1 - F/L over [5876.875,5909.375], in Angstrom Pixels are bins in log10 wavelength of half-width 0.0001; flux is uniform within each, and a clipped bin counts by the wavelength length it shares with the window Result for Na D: 5.66 Angstrom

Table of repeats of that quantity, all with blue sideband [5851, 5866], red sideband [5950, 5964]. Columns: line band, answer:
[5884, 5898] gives 3.6 Angstrom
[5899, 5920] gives -3.8 Angstrom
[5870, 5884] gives -2.9 Angstrom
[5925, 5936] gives 1.3 Angstrom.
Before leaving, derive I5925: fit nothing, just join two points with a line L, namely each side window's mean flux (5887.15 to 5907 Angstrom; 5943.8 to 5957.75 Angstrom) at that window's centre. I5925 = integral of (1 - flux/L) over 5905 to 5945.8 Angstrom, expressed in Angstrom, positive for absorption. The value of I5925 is 1.6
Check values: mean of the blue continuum 2.81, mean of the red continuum 3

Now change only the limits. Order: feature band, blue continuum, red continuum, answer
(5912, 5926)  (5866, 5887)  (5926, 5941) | 2.0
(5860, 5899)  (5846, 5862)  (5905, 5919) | -2.6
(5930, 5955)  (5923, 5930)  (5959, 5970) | -4.9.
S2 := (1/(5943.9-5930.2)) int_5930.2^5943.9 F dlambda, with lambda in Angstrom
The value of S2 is 2.87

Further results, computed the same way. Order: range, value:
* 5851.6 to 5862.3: 2.63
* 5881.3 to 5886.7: 2.25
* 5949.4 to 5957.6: 2.61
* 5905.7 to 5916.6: 3.07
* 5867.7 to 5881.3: 3.66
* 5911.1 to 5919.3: 2.39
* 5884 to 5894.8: 2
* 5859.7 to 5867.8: 3.34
